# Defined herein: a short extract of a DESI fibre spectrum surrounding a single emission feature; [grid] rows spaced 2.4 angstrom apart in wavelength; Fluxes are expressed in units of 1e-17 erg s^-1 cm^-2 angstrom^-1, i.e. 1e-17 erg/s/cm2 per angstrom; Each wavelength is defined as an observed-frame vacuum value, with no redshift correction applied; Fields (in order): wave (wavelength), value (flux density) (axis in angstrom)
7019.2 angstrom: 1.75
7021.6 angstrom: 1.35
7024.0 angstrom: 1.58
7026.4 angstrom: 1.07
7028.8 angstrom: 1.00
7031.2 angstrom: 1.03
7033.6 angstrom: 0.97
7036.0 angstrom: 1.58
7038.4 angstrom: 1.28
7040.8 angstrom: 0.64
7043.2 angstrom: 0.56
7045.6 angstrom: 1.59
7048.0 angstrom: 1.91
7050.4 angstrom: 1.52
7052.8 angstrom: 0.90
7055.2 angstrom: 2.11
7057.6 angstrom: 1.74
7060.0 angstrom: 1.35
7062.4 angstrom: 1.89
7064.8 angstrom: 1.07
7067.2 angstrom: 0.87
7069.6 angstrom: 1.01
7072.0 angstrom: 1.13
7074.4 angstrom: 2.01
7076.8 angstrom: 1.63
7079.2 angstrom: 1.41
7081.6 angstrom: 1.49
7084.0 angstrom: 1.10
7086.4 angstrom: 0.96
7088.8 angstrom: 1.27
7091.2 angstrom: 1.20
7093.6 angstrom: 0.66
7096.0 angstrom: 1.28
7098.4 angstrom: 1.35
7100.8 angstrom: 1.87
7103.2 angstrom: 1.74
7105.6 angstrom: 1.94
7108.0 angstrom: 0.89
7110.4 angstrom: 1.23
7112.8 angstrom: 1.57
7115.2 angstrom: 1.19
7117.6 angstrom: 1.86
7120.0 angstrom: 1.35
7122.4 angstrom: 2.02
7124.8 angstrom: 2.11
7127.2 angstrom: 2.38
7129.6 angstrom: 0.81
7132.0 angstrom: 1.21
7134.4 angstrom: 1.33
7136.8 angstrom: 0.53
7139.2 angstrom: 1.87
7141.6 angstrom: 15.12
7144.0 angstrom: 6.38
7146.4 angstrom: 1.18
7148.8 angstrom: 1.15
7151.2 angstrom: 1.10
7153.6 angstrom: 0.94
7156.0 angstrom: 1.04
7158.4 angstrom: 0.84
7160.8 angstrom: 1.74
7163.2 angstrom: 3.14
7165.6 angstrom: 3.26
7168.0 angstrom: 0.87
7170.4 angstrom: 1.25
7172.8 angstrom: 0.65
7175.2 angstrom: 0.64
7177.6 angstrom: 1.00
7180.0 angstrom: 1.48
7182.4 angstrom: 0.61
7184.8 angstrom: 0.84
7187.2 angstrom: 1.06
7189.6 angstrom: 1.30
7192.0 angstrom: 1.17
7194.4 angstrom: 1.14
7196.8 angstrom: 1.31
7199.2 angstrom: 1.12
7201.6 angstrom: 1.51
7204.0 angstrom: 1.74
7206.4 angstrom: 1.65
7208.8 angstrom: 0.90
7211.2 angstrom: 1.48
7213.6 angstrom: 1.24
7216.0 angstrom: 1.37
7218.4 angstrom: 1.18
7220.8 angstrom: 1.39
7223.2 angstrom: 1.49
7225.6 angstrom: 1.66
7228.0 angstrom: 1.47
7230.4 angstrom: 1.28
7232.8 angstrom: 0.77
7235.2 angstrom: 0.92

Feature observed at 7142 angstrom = H-alpha 6563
